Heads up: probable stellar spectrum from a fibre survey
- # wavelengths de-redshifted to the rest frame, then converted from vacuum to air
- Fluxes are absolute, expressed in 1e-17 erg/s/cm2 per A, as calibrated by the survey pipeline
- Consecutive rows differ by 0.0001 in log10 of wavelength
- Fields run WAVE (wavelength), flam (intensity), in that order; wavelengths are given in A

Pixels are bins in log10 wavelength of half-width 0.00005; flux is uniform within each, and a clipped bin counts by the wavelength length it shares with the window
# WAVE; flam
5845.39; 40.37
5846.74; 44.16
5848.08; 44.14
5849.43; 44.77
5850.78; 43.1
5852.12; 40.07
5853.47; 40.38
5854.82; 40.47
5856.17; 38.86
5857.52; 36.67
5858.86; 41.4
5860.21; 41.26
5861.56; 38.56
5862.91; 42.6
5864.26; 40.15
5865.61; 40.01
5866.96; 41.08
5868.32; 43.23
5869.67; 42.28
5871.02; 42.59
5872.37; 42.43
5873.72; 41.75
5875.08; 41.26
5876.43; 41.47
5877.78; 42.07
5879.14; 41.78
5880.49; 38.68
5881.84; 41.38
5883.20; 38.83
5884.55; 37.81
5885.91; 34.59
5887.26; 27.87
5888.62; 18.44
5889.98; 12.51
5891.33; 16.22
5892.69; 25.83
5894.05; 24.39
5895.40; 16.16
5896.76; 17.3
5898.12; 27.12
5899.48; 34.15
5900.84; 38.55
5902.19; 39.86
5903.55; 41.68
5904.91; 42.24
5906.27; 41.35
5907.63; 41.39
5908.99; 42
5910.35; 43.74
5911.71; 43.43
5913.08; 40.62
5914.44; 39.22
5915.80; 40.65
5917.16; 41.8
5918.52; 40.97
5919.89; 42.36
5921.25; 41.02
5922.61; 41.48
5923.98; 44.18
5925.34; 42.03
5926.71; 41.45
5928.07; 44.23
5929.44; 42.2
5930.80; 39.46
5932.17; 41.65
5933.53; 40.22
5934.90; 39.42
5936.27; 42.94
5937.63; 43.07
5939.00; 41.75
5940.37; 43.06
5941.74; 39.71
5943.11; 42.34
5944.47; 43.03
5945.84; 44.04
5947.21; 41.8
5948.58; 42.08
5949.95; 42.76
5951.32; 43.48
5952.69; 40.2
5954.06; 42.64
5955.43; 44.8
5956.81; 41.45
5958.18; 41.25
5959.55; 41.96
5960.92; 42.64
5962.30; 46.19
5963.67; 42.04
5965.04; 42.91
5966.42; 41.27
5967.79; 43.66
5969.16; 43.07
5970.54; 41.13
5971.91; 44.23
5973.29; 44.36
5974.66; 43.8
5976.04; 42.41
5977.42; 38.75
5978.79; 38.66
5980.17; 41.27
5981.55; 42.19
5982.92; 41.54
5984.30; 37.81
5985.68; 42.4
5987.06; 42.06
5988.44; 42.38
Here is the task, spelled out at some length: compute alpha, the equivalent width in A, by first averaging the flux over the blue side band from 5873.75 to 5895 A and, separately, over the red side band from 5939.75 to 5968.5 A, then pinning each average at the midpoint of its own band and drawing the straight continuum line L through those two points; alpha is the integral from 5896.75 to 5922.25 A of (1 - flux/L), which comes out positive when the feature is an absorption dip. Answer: -2.5 A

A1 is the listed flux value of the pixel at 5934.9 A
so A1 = 39.42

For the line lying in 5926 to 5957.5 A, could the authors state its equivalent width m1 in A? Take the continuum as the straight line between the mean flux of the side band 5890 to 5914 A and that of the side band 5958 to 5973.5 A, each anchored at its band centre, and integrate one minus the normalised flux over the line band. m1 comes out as -2.2 A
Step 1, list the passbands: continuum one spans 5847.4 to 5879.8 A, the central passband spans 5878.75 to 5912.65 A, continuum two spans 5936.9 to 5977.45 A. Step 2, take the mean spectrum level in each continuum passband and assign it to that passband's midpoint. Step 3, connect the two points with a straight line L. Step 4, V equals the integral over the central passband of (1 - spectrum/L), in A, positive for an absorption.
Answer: 7.1 A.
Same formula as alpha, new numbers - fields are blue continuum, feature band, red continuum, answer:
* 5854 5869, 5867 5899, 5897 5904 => 3.9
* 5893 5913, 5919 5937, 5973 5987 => -2.2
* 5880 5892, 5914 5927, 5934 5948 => -1.5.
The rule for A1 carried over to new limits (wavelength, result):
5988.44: 42.38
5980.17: 41.27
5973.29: 44.36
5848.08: 44.14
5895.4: 16.16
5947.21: 41.8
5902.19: 39.86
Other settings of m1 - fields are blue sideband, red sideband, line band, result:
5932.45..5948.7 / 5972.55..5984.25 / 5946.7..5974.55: -0.71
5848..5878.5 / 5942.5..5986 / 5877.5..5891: 2.86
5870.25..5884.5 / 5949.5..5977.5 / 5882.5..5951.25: 7.07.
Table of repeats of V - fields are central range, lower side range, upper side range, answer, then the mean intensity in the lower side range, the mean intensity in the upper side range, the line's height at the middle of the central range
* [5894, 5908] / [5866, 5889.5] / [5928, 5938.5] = 2.3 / 38.5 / 41.5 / 39.7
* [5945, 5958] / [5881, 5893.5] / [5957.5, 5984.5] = -1.2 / 28.3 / 42.1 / 38.9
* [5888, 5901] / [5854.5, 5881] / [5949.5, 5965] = 6.0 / 41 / 42.7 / 41.5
